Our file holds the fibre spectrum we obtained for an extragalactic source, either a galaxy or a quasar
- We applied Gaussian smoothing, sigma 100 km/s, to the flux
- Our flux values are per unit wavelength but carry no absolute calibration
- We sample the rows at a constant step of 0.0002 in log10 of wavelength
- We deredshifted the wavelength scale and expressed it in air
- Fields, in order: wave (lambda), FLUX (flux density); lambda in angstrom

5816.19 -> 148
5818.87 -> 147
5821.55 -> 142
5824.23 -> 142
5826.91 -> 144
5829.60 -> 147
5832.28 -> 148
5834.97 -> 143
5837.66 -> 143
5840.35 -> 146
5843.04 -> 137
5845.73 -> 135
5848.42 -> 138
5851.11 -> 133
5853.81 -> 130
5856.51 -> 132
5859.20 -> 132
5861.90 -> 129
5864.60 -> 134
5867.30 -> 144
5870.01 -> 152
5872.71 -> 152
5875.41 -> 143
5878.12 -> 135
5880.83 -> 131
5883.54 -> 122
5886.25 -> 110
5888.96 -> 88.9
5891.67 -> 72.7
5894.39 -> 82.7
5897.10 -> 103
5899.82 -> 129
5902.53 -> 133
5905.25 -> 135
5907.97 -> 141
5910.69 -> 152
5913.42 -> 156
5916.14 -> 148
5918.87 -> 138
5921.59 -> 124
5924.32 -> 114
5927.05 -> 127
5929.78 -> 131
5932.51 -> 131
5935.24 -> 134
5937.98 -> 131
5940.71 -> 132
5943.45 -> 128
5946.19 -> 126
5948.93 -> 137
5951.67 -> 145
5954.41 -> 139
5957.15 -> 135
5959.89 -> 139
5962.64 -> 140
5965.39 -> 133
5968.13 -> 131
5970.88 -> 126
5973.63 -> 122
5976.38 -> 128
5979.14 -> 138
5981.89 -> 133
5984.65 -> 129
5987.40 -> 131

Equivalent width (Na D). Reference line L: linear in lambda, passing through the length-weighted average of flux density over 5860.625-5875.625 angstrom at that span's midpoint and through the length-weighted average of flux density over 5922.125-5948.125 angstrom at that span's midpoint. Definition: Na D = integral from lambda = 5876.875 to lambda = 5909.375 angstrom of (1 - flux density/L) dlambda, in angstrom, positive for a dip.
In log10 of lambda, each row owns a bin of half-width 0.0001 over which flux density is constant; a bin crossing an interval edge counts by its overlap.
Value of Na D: 5.16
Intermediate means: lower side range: 142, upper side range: 128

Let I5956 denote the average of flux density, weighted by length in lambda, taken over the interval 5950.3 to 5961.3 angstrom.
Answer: 140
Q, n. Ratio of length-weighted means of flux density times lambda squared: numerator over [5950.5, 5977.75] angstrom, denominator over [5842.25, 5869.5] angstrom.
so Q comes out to 1.0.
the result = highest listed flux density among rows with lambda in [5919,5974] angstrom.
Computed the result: 145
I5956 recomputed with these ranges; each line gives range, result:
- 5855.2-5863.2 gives 131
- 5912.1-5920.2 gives 147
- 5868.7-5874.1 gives 152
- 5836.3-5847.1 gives 140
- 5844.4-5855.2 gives 134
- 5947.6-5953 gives 141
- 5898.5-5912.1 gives 138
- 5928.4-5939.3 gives 132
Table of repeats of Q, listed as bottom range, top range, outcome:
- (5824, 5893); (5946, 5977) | 1.04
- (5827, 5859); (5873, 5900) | 0.82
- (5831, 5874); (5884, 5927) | 0.89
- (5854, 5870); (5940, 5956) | 1.02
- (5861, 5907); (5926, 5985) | 1.10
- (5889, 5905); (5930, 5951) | 1.27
